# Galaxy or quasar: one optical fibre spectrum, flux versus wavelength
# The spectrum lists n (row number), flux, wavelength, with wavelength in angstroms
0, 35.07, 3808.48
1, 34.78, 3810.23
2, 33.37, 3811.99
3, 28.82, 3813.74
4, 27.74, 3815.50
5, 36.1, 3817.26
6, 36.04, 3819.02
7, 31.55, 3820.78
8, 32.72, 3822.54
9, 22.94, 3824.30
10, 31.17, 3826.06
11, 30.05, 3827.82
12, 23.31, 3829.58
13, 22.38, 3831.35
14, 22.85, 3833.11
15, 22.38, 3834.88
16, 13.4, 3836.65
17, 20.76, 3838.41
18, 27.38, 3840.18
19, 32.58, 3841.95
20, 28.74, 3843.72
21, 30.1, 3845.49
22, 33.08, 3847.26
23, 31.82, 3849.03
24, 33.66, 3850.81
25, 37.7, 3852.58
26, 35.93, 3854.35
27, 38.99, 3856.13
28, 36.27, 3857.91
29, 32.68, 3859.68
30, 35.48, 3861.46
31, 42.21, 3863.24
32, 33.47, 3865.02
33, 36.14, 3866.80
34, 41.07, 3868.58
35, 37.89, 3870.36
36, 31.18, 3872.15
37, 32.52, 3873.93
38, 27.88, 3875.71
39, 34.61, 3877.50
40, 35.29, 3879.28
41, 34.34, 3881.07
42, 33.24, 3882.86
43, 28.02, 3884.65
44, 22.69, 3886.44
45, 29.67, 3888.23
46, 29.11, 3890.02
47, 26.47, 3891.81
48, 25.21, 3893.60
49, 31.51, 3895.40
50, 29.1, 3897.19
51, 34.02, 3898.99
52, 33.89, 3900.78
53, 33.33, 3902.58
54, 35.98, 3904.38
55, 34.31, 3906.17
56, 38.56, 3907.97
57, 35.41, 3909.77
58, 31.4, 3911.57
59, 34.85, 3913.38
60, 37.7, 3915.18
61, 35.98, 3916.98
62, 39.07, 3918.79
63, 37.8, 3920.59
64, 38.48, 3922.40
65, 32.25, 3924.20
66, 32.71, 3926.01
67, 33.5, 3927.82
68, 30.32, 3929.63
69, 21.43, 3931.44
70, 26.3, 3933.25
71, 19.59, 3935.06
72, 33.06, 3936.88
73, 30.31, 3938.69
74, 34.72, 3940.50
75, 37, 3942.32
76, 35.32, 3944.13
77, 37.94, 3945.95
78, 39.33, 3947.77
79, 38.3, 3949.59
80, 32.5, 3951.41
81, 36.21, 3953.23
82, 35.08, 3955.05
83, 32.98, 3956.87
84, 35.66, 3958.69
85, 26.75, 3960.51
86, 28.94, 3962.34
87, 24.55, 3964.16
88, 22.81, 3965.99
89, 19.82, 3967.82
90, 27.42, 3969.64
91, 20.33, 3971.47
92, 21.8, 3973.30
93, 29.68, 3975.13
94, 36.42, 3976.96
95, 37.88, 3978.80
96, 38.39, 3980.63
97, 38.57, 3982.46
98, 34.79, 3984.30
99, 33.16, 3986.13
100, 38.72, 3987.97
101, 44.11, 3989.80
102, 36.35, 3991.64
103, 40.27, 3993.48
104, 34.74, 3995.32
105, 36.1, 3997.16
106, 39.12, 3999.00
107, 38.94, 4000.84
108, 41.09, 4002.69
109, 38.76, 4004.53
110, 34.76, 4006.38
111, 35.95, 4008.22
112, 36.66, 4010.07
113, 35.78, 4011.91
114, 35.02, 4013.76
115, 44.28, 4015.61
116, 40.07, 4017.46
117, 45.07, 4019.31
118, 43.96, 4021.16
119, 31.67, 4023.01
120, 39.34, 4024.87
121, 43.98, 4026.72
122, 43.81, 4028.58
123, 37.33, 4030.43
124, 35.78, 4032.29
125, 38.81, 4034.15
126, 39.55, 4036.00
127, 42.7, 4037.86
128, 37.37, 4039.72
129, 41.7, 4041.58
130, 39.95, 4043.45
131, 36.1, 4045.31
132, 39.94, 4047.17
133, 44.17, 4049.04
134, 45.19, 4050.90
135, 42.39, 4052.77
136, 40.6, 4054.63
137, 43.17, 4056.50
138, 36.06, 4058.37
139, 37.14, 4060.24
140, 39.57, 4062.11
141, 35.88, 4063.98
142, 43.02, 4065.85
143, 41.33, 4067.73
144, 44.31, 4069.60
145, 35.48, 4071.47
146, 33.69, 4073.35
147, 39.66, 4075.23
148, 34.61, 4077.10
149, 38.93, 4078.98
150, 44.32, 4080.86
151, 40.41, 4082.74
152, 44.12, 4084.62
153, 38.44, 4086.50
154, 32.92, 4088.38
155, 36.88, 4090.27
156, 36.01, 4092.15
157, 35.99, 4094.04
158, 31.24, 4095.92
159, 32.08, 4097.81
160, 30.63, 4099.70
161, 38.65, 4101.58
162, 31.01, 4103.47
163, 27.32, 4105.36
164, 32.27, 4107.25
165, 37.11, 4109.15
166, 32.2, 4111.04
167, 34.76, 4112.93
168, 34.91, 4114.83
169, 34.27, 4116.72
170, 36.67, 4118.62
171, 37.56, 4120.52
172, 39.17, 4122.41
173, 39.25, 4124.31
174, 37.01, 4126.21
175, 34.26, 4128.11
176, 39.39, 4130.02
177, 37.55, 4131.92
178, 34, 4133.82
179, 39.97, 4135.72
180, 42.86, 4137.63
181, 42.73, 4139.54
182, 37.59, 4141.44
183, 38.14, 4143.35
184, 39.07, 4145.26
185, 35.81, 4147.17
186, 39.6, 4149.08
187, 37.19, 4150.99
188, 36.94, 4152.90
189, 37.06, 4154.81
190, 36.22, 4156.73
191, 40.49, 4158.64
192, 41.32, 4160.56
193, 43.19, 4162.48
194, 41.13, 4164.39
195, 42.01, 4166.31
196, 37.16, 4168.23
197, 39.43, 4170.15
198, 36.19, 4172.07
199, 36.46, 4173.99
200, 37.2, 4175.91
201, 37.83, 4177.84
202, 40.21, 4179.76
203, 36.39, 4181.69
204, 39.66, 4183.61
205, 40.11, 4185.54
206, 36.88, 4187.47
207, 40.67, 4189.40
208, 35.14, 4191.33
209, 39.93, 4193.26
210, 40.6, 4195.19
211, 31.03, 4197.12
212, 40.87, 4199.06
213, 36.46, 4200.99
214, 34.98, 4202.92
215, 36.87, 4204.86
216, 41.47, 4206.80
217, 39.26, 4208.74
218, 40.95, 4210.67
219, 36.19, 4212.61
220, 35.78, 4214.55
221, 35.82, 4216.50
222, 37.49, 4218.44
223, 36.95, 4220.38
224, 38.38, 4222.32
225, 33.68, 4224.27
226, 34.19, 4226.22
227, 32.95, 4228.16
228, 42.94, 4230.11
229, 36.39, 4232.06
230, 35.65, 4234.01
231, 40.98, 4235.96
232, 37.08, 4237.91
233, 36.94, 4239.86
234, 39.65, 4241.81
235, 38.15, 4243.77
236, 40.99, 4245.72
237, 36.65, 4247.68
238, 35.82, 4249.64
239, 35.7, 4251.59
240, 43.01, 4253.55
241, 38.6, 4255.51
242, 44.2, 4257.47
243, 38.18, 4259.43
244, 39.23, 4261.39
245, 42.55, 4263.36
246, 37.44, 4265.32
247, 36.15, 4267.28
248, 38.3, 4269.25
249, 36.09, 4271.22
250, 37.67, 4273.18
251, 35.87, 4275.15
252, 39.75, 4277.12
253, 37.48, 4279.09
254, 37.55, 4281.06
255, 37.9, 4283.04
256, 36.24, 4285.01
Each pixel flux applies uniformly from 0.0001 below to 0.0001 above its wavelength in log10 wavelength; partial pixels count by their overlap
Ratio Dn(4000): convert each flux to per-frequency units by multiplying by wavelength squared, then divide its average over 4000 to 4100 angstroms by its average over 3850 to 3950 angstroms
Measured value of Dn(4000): 1.25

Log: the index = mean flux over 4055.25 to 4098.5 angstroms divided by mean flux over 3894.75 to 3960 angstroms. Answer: 1.13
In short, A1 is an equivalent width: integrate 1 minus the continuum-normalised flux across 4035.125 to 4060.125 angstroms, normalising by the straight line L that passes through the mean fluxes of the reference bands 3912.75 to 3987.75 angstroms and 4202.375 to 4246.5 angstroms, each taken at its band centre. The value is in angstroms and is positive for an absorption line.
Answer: -4.7 angstroms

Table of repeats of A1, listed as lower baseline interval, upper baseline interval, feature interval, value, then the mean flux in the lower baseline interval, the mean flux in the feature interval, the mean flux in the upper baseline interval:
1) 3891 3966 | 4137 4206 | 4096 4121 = 2.26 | 32.8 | 33.6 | 38.5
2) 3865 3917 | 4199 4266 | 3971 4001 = -1.00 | 32.8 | 35.4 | 38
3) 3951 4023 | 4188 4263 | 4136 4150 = -0.99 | 34.7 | 39.4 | 37.9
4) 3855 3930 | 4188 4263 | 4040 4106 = -3.92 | 33.7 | 38.1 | 37.9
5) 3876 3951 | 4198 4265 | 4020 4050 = -4.37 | 32.7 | 39.8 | 38.1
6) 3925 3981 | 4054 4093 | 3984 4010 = -3.03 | 30.8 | 37.7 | 38.9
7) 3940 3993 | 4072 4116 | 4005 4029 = -3.62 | 33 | 39.1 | 35.6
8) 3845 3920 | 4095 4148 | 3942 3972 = 2.72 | 33.7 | 31.3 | 36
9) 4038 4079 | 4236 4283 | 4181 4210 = 0.56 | 39.6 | 38.1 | 38.4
